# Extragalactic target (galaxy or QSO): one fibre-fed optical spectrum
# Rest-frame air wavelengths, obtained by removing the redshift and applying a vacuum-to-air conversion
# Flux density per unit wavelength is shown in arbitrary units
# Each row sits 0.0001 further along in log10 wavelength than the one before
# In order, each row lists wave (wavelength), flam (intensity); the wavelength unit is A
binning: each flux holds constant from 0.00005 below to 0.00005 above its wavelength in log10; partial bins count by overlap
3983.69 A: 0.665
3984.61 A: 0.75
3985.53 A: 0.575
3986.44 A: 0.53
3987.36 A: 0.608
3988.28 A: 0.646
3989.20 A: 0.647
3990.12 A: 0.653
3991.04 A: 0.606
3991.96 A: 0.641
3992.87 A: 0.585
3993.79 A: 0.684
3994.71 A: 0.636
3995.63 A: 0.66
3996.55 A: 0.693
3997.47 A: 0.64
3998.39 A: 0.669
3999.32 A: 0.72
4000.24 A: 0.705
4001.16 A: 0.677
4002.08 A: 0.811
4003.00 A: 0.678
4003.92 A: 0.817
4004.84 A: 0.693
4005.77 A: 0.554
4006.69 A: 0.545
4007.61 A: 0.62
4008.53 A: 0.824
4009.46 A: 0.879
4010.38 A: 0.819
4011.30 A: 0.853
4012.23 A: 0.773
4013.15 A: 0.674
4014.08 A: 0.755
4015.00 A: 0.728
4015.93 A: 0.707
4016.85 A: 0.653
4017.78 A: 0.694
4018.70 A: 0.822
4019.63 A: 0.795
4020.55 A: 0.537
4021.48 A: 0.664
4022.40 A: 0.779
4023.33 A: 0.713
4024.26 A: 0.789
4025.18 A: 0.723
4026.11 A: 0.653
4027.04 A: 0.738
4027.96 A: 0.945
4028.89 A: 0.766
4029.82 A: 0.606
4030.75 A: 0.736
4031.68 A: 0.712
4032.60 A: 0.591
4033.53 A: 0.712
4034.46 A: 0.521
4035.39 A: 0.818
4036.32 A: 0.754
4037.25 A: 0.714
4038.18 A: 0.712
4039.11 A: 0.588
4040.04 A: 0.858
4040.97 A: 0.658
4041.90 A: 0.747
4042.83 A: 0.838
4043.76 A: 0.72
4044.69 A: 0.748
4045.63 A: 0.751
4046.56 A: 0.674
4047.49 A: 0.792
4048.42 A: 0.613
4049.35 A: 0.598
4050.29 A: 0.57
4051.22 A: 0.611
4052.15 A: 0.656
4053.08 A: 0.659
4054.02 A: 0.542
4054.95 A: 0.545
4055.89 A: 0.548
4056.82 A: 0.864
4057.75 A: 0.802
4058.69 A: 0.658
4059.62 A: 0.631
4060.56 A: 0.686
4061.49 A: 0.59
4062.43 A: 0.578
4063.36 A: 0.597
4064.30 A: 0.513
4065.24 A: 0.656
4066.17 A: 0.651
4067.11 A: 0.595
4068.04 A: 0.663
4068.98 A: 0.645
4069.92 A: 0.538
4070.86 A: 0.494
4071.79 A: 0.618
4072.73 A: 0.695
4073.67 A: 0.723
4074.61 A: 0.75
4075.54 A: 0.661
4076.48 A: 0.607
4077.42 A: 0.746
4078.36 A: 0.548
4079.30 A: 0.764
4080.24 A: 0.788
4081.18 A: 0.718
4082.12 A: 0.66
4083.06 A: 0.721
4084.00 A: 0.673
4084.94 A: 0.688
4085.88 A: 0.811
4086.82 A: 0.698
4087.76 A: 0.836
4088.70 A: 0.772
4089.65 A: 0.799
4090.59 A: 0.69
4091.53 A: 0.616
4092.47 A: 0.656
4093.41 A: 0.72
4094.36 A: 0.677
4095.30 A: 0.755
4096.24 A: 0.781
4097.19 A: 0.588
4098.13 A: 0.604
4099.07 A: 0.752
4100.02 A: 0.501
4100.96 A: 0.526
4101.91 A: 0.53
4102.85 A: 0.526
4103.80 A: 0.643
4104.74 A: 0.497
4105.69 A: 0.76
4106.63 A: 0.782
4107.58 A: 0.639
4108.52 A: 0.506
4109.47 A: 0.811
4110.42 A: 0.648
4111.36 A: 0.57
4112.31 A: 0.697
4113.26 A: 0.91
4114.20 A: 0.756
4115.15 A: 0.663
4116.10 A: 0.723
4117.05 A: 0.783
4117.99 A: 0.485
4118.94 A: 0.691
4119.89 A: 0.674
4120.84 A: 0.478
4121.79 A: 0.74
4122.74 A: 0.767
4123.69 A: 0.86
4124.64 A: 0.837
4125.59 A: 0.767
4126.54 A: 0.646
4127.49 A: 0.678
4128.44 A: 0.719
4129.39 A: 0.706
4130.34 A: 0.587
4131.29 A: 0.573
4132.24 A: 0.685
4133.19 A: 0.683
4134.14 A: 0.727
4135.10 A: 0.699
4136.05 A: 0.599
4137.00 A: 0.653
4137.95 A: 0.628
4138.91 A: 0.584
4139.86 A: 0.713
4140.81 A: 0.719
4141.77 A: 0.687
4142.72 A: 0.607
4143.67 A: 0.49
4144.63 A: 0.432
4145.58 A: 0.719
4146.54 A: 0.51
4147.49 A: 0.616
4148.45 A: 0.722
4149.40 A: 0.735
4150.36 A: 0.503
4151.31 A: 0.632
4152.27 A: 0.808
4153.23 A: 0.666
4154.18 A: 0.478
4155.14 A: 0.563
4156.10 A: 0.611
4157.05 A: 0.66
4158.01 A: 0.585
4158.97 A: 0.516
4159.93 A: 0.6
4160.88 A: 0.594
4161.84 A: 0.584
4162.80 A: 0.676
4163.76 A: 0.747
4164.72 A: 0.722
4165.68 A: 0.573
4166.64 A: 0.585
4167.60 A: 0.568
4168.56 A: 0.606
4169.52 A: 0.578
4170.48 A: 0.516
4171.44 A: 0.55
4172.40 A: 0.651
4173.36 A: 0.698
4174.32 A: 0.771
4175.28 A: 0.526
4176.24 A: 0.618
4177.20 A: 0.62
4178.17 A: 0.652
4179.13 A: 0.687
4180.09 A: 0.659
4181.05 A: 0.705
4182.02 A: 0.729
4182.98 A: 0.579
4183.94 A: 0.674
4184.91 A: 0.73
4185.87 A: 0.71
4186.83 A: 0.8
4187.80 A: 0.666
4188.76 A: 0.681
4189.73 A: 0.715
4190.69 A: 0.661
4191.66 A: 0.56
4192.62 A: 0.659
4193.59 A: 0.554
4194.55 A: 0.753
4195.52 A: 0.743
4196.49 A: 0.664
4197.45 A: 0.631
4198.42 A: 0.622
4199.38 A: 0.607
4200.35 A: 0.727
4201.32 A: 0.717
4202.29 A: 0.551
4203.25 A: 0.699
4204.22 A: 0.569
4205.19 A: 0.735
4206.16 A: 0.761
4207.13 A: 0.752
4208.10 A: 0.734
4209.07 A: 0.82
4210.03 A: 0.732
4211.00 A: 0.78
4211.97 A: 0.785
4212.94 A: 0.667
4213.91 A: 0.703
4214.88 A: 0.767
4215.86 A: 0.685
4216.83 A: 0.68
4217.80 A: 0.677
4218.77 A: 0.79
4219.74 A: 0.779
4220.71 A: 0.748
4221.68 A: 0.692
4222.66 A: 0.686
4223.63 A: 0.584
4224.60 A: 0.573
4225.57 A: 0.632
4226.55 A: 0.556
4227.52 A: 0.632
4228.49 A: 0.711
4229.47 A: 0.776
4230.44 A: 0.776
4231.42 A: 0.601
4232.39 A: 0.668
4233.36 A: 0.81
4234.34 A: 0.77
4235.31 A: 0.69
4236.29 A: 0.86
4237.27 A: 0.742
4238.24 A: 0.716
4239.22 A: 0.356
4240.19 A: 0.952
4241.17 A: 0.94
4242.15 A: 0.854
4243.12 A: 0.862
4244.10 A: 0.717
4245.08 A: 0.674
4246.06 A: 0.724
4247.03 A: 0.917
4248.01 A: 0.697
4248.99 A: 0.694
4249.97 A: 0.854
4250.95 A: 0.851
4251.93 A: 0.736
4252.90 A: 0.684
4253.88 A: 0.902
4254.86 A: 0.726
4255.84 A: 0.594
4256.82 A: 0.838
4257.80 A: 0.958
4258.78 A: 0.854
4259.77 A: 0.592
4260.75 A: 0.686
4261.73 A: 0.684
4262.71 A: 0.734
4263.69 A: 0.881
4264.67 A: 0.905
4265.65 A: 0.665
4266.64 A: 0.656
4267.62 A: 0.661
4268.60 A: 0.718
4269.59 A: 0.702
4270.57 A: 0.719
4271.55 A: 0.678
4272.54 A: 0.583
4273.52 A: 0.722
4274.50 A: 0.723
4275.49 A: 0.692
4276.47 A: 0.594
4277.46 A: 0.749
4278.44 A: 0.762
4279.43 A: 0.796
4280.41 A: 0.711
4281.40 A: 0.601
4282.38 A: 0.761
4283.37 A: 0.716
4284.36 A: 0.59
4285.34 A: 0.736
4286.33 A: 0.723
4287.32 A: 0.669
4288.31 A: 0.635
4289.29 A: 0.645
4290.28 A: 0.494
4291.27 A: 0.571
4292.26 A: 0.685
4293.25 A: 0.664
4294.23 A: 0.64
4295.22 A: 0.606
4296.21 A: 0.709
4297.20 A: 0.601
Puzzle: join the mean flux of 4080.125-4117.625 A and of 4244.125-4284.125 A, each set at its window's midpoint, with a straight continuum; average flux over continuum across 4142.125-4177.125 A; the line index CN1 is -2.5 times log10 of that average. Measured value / 0.15 mag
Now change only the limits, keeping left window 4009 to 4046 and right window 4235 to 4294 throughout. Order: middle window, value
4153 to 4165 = 0.19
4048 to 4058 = 0.15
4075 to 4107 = 0.08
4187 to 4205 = 0.11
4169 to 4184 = 0.14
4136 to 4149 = 0.17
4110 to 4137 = 0.06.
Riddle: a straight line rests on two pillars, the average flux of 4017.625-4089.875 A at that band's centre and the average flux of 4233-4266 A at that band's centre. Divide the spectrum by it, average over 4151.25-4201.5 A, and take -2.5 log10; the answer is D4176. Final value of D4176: 0.15 mag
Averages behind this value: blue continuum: 0.687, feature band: 0.645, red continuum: 0.768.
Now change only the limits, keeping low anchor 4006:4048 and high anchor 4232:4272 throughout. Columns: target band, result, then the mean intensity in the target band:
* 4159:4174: 0.21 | 0.615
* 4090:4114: 0.12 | 0.657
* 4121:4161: 0.14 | 0.649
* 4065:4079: 0.14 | 0.641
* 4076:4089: 0.03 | 0.716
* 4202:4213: 0.04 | 0.721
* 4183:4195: 0.11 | 0.676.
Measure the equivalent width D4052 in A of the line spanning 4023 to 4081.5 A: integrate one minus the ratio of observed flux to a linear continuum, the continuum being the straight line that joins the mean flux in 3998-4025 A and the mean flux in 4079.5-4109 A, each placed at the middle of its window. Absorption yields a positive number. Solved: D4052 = 1.8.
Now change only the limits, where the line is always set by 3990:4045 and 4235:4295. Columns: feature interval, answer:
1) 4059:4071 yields 1.79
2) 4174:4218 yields 2.11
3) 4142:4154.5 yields 1.83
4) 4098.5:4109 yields 1.60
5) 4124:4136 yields 0.42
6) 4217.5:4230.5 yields 0.67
